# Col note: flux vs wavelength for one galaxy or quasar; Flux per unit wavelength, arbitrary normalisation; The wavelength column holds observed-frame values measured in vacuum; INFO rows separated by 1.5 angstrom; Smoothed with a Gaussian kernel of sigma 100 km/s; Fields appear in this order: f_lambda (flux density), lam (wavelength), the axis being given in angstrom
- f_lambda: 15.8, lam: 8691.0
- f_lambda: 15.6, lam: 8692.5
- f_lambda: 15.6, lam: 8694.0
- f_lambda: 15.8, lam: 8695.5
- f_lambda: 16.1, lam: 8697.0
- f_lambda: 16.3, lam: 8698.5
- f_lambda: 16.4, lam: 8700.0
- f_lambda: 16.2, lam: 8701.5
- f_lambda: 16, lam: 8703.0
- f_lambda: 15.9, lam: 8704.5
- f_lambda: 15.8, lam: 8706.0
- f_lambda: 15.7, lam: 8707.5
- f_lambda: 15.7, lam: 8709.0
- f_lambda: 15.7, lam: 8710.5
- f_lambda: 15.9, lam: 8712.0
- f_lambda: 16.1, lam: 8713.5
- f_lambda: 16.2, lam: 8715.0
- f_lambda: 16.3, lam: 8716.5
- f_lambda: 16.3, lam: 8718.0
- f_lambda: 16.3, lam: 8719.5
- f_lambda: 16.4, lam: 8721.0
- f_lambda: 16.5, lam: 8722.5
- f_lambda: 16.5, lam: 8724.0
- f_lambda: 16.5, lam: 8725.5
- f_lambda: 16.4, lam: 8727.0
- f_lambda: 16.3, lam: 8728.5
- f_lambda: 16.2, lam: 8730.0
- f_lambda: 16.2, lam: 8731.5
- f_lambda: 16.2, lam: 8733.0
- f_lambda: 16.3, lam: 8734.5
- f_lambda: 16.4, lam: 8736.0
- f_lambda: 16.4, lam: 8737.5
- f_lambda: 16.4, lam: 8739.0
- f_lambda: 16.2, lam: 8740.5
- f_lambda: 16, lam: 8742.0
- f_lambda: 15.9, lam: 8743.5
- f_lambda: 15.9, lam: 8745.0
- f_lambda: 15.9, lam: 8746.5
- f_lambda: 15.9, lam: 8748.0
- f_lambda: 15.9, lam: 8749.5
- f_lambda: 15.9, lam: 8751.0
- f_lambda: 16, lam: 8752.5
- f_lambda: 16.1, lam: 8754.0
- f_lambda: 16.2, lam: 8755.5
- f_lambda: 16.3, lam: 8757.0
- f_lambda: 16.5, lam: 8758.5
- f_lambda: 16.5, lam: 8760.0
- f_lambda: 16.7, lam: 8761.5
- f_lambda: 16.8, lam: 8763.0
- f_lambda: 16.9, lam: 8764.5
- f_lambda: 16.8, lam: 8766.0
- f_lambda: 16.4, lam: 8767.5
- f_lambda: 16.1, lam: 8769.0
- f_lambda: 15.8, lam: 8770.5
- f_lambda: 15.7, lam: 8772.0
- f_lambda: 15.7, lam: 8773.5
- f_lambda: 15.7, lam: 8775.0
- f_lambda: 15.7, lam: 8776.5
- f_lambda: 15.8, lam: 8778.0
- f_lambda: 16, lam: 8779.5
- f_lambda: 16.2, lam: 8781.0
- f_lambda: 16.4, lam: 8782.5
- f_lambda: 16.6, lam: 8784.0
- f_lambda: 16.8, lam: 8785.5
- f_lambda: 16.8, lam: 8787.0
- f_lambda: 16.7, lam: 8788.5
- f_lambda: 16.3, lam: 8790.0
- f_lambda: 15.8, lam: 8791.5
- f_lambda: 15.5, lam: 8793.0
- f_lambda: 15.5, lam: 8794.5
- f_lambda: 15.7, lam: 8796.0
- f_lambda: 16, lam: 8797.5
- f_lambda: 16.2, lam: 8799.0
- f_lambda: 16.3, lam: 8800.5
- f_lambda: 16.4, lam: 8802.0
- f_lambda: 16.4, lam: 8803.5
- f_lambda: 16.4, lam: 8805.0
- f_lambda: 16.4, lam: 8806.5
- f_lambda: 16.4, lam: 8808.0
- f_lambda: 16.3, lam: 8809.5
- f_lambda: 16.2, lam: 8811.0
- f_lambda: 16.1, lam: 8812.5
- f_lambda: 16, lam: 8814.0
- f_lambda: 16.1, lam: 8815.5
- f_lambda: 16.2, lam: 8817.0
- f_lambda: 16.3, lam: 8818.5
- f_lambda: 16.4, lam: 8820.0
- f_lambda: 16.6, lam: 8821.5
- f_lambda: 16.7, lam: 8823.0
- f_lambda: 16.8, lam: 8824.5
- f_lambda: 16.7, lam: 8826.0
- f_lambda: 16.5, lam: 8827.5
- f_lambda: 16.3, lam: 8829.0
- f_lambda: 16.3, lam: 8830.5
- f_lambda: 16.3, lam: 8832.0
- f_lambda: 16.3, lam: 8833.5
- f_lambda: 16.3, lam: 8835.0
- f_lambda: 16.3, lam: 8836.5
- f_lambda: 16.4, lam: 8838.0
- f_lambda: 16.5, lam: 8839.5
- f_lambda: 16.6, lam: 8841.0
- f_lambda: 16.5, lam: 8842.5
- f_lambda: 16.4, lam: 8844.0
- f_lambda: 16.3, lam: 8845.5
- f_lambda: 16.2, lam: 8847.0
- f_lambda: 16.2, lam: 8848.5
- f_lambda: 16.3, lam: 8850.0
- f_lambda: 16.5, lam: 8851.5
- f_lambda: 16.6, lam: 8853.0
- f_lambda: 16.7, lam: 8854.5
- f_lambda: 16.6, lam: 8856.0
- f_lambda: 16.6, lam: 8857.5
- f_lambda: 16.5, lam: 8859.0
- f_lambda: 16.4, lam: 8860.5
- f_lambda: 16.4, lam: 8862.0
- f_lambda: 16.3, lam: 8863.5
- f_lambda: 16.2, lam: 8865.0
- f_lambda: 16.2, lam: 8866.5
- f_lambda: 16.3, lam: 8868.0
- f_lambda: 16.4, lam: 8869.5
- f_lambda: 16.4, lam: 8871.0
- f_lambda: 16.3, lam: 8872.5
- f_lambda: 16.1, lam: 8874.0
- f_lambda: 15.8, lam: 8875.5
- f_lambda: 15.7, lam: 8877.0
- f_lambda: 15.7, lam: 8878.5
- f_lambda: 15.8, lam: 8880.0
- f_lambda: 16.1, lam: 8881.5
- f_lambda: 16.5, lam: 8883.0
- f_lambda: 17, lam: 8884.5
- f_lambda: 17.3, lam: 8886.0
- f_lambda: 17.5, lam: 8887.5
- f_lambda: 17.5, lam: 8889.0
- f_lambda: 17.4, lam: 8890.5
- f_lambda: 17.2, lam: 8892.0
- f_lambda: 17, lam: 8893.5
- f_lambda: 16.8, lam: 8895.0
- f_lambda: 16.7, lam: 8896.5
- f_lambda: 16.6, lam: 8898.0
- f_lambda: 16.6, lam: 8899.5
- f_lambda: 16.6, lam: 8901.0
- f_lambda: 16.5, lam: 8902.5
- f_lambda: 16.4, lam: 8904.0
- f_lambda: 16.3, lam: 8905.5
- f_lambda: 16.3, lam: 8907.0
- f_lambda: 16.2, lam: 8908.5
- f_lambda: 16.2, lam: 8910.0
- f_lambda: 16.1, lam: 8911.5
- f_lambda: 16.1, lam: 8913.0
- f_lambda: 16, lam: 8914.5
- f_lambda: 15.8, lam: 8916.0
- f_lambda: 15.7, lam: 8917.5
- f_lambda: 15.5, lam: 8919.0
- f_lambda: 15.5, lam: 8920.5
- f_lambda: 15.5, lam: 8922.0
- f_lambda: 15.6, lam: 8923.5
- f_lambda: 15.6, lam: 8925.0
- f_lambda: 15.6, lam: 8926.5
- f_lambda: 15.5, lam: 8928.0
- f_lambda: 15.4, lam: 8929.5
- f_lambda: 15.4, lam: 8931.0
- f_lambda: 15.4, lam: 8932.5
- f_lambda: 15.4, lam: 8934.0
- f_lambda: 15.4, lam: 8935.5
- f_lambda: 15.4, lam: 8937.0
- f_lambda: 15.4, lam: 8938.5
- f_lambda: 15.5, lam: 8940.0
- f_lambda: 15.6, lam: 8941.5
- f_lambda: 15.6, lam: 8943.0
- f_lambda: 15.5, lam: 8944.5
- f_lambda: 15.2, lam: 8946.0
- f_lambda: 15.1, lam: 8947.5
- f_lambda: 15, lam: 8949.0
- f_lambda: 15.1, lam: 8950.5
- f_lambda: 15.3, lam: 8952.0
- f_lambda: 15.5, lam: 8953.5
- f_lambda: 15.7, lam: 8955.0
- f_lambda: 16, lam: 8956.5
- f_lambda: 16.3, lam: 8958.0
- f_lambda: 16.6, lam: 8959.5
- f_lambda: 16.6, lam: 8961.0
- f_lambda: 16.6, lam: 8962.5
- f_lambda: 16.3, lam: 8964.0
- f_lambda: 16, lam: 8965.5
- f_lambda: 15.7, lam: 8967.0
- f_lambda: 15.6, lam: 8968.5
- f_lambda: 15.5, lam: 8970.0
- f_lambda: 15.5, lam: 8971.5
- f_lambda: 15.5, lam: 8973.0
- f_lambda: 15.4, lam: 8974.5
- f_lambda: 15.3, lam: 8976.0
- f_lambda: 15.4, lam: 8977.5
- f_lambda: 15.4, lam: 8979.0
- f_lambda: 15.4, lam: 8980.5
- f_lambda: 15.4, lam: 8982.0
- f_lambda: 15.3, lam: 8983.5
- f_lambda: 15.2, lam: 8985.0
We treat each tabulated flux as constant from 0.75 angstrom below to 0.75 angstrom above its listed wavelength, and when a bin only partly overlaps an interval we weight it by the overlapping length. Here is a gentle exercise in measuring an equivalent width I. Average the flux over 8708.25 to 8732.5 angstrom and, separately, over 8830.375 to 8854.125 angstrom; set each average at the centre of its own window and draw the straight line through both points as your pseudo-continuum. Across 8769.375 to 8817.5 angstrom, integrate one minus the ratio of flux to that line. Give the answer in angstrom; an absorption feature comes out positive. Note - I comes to 0.56 angstrom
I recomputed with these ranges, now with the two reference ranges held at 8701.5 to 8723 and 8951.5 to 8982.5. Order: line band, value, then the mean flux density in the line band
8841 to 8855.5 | -0.5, 16.4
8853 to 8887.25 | -1.0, 16.4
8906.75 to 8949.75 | 0.6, 15.6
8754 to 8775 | -0.4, 16.3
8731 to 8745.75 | -0.1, 16.2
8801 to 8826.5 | -0.7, 16.4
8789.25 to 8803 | 0.0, 16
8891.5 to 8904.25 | -0.7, 16.7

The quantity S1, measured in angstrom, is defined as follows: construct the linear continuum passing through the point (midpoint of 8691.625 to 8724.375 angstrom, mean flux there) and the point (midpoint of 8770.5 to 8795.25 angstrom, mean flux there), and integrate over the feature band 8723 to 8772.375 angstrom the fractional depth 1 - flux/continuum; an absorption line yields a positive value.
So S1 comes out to -0.60 angstrom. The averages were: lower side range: 16.1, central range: 16.3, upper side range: 16.1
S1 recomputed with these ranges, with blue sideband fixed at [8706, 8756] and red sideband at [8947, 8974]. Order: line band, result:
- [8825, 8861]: -1.06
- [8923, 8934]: 0.23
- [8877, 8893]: -0.86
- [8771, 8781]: 0.17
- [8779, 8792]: -0.30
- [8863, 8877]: -0.24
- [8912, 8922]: 0.06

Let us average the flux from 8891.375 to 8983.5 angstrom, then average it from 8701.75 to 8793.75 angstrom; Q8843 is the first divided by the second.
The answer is 0.98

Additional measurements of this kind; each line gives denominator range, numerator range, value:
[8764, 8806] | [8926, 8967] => 0.97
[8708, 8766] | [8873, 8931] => 1.00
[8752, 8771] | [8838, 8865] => 1.00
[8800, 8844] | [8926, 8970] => 0.95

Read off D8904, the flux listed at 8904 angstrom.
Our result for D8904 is 16.4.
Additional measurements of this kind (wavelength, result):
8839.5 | 16.5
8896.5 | 16.7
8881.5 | 16.1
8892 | 17.2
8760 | 16.5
